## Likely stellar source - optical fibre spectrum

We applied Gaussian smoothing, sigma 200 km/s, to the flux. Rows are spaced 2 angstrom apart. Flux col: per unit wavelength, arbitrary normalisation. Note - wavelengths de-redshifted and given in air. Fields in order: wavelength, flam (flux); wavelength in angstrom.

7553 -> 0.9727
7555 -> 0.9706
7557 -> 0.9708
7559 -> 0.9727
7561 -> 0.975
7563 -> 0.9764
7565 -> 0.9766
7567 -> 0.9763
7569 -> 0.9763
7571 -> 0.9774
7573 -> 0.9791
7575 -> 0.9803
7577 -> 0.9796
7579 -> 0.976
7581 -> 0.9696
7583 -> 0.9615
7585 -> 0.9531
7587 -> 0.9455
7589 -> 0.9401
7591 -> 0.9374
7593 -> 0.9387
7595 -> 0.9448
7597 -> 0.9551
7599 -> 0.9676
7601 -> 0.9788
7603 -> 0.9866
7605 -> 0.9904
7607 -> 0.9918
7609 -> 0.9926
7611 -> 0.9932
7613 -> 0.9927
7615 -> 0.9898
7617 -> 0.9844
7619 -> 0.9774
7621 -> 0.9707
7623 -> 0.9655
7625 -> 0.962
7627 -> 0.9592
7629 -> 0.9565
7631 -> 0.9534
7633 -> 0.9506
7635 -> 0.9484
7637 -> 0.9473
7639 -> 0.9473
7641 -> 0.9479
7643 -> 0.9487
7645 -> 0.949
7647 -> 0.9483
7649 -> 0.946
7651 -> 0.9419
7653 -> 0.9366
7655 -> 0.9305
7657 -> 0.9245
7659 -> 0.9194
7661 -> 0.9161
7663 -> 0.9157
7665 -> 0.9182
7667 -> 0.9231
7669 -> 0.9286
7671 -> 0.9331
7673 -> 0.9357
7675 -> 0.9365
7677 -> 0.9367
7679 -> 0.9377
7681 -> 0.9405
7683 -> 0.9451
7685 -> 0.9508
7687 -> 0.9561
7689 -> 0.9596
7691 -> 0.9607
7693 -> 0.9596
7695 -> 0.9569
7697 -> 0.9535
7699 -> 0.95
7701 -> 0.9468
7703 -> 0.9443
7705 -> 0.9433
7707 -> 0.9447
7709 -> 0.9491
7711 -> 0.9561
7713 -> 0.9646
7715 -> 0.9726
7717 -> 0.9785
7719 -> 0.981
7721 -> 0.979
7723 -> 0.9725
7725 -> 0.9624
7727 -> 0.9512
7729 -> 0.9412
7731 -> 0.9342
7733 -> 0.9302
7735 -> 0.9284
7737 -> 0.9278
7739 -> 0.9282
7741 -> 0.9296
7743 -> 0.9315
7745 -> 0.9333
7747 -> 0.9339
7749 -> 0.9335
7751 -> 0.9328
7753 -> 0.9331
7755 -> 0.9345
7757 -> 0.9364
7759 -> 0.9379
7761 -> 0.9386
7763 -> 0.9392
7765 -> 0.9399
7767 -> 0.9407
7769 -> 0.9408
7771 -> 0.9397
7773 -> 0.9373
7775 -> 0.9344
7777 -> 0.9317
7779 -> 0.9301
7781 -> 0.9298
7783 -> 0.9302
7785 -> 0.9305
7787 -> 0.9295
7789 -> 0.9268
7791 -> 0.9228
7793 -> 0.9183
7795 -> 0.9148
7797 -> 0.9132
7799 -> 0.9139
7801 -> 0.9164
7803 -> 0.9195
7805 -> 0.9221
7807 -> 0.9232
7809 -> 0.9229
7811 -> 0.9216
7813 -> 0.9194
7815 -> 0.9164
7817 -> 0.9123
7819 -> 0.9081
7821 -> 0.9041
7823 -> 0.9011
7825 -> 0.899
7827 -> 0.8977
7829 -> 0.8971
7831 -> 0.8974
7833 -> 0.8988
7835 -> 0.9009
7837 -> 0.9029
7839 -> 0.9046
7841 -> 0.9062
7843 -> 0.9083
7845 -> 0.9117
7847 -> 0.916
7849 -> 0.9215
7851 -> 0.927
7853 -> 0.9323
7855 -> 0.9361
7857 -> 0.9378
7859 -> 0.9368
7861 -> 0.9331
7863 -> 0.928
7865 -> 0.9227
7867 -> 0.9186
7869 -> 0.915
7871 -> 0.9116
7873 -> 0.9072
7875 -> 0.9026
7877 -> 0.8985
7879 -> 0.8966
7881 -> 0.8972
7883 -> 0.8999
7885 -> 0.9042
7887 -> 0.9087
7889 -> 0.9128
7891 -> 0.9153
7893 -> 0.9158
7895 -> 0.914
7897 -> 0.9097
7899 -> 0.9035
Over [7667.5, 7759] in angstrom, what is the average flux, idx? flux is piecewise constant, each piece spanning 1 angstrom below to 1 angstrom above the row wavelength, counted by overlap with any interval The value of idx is 0.946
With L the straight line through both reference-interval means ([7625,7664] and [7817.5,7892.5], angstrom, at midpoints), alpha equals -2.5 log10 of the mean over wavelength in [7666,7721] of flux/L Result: -0.02 mag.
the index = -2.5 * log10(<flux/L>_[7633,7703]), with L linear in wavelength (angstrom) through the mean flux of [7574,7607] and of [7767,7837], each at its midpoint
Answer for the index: 0.01 mag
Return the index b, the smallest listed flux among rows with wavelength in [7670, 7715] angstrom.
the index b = 0.9331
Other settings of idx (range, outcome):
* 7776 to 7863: 0.917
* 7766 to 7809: 0.927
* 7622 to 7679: 0.94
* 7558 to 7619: 0.972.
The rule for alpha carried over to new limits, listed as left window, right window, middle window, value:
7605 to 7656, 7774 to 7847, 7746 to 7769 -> -0.01 mag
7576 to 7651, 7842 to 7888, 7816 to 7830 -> 0.03 mag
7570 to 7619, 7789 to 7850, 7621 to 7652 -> 0.01 mag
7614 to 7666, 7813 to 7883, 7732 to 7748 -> 0.00 mag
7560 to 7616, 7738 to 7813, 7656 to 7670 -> 0.04 mag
